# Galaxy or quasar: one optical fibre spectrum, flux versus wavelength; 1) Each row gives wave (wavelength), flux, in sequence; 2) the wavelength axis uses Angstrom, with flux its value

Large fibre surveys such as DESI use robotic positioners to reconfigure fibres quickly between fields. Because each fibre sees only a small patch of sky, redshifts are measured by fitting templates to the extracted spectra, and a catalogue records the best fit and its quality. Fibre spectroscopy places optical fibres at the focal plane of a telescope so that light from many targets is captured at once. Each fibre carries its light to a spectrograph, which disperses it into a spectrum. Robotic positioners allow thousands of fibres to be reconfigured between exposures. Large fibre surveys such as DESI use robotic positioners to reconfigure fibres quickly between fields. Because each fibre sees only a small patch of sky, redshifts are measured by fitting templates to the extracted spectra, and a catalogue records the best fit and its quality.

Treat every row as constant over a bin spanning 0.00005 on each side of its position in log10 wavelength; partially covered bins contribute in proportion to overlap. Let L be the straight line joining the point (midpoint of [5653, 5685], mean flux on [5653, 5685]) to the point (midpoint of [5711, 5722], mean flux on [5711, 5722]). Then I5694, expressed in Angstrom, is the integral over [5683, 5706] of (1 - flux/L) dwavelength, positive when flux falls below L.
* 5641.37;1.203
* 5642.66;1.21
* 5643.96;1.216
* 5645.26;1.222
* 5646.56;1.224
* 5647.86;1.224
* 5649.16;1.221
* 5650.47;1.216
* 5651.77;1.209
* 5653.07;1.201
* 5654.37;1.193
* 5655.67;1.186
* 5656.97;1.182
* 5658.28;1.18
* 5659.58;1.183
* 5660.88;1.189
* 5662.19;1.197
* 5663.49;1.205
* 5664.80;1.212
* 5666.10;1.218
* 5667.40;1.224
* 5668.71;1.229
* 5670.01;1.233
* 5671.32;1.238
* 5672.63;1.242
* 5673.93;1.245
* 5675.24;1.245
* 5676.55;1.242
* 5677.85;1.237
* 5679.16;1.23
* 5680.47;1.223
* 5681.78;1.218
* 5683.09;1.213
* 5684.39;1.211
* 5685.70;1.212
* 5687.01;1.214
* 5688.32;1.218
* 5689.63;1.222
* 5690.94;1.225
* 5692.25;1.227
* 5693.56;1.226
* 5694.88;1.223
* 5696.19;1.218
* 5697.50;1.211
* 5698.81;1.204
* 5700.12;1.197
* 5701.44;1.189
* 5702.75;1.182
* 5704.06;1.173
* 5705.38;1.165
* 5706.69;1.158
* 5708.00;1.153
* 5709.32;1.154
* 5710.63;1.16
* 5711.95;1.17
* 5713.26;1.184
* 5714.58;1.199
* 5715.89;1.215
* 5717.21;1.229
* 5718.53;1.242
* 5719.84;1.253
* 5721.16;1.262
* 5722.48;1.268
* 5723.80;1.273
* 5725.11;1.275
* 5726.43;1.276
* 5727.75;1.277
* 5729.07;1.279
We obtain 0.19 Angstrom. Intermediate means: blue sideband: 1.22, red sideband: 1.22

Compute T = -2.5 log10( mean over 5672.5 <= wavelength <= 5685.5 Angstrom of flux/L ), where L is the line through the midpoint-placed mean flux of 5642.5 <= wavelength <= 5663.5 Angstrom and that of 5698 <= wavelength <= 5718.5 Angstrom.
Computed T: -0.032 mag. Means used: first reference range 1.2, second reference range 1.18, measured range 1.23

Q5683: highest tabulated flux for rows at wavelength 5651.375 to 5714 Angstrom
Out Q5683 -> 1.245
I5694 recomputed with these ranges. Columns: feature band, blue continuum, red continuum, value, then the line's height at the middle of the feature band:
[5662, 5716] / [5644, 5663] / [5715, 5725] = 0.8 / 1.23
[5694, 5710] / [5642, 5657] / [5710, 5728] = 0.5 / 1.23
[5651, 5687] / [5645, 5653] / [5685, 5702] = 0.0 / 1.22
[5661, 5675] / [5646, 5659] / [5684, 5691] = -0.2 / 1.21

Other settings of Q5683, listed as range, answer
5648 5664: 1.221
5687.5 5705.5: 1.227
